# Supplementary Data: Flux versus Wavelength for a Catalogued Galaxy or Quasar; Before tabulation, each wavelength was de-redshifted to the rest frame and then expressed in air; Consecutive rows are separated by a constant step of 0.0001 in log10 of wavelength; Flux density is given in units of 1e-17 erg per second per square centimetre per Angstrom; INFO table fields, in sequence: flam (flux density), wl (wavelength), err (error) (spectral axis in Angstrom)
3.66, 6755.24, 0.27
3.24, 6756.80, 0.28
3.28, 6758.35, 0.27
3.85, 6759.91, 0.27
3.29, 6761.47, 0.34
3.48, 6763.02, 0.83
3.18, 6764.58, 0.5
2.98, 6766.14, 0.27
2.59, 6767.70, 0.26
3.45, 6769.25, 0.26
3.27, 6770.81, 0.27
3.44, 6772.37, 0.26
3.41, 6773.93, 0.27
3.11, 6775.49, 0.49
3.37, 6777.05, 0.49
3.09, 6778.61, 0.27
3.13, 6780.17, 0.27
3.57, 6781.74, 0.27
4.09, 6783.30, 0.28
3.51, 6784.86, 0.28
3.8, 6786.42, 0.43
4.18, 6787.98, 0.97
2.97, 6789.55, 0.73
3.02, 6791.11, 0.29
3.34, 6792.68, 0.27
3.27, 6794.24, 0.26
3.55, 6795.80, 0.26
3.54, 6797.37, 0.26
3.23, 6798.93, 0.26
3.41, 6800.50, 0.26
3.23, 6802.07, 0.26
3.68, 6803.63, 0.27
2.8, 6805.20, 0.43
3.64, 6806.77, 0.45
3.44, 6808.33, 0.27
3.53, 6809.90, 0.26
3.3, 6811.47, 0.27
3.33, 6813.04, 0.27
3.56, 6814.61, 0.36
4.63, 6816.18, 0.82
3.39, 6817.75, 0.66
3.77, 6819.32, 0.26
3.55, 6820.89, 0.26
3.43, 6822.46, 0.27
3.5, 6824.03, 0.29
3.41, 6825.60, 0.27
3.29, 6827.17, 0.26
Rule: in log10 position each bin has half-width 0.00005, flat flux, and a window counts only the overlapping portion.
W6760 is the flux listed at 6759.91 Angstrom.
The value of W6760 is 3.85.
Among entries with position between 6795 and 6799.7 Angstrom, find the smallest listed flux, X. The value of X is 3.23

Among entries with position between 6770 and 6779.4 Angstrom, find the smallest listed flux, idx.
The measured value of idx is 3.09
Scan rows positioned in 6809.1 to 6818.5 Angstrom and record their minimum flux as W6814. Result 3.3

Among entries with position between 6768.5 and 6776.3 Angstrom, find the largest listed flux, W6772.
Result 3.45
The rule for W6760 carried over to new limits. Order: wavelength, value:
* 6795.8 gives 3.55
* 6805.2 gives 2.8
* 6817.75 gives 3.39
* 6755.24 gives 3.66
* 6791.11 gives 3.02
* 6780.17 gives 3.13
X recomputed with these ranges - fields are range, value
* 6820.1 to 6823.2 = 3.43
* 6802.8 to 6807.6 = 2.8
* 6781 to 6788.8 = 3.51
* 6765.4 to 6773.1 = 2.59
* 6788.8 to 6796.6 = 2.97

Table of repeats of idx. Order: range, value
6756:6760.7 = 3.24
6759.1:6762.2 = 3.29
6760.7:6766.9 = 2.98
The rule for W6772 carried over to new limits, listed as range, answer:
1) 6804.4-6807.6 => 3.64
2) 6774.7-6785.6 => 4.09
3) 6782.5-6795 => 4.18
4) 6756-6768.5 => 3.85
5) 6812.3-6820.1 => 4.63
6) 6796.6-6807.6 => 3.68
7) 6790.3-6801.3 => 3.55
